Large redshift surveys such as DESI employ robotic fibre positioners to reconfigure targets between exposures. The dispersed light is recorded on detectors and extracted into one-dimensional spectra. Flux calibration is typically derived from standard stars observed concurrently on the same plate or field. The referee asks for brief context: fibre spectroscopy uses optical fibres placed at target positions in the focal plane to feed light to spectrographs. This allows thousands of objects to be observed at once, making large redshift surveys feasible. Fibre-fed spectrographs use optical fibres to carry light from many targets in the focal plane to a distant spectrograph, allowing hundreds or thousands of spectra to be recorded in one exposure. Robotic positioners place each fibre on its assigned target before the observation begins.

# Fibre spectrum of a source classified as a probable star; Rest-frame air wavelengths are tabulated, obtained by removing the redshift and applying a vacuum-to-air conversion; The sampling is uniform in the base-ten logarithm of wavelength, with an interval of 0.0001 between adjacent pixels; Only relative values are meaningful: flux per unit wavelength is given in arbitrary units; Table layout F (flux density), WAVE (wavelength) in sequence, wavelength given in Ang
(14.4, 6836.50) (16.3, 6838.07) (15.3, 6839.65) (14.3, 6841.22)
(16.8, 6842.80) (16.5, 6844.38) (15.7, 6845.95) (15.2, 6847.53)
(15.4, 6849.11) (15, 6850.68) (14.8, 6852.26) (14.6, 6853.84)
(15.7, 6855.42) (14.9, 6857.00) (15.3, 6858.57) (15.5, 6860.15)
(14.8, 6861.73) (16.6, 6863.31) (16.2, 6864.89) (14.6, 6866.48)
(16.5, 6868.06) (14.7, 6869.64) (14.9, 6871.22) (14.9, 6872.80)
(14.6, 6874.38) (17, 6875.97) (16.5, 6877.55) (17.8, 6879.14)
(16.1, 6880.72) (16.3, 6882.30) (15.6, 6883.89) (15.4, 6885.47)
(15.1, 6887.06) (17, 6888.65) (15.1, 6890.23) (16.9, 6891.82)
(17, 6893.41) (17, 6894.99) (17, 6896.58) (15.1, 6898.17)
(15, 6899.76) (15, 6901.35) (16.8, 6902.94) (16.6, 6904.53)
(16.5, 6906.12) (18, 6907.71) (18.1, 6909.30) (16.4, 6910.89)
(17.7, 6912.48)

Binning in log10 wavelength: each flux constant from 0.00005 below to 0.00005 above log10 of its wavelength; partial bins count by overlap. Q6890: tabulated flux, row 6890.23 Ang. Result 15.1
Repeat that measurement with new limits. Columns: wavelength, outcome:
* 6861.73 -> 14.8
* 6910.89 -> 16.4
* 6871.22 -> 14.9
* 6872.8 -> 14.9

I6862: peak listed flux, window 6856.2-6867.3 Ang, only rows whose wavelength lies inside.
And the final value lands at 16.6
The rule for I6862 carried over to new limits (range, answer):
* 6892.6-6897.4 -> 17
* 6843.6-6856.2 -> 16.5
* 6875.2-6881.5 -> 17.8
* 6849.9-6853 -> 15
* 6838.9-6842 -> 15.3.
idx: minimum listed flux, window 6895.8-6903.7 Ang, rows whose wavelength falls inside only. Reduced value 15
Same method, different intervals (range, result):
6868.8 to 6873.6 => 14.7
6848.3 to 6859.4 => 14.6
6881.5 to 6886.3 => 15.4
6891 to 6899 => 15.1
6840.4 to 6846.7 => 14.3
